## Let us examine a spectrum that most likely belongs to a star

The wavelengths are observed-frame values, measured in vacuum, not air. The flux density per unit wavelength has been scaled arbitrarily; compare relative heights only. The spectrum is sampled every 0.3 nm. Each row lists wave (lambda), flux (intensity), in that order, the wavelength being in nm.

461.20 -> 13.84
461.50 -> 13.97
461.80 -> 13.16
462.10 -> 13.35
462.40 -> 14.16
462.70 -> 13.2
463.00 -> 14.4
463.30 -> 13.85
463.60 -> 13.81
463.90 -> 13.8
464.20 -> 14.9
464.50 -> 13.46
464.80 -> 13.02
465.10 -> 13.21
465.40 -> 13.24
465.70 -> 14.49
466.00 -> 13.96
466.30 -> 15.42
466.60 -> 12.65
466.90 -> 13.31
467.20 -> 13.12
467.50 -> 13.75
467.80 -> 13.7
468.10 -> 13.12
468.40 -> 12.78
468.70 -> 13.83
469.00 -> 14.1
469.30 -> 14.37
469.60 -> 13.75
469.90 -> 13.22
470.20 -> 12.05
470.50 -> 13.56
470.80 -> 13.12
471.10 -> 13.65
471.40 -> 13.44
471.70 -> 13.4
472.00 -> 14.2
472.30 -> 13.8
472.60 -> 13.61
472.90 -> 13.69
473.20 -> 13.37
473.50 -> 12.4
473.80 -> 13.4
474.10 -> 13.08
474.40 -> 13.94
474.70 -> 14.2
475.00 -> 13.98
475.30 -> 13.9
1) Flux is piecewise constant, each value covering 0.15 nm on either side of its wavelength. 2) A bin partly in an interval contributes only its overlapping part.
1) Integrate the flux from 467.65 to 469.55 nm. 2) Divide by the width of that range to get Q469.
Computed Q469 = 13.7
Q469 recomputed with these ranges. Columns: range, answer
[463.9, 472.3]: 13.6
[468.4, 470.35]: 13.5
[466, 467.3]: 13.7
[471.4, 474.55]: 13.5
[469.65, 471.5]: 13.2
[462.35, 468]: 13.7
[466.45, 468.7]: 13.2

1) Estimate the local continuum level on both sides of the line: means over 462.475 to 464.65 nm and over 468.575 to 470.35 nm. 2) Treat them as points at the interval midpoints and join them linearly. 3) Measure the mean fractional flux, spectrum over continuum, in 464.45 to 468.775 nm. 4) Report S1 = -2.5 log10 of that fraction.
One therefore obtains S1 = 0.02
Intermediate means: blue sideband 13.9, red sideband 13.5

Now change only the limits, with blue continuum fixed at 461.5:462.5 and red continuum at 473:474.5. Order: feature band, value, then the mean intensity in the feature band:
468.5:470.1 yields -0.032 mag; 13.8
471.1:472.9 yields -0.033 mag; 13.7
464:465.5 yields -0.006 mag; 13.6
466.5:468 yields 0.009 mag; 13.3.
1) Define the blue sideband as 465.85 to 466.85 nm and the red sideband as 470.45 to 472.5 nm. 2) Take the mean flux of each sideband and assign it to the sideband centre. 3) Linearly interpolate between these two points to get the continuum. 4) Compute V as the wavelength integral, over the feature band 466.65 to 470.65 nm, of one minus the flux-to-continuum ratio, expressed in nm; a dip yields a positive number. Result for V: 0.11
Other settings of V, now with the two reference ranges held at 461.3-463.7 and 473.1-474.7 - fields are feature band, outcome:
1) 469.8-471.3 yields 0.04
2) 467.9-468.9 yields 0.02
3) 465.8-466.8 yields -0.03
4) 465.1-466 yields -0.01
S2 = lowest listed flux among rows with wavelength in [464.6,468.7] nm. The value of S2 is 12.65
